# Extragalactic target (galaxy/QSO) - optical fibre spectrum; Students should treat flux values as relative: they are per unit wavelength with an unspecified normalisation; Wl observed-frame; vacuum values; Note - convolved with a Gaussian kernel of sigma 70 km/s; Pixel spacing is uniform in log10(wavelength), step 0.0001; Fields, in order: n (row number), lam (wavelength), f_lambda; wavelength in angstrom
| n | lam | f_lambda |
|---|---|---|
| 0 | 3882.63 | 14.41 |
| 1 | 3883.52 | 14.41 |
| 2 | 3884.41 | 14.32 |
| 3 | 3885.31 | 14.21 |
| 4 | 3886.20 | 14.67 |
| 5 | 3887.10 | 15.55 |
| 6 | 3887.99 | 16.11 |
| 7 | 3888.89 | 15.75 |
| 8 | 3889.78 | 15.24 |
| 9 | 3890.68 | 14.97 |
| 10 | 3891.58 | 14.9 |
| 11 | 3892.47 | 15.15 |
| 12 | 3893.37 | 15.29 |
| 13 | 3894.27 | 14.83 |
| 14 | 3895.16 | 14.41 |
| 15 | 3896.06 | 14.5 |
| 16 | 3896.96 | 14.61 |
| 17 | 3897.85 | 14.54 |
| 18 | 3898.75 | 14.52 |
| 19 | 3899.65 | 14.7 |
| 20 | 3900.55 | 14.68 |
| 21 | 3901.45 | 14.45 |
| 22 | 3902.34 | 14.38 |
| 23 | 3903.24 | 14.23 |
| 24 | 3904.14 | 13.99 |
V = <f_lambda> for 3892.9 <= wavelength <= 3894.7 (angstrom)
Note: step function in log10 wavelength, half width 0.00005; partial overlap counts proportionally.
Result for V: 15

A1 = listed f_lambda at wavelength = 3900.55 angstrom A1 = 14.68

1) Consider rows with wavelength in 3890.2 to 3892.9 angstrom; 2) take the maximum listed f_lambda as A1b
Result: 15.15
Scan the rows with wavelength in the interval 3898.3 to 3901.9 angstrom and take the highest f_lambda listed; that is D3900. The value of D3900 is 14.7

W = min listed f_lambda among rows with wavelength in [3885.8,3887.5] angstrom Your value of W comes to 14.67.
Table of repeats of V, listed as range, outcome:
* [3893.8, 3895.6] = 14.7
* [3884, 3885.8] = 14.3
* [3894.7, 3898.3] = 14.5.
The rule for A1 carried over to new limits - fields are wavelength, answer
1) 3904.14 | 13.99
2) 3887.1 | 15.55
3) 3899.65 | 14.7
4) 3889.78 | 15.24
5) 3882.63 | 14.41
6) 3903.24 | 14.23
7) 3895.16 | 14.41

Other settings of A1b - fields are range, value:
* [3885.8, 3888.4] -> 16.11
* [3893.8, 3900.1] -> 14.83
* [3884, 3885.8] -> 14.32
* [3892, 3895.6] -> 15.29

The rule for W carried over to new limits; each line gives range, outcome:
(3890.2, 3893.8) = 14.9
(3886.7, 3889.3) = 15.55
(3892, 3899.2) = 14.41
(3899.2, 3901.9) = 14.45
